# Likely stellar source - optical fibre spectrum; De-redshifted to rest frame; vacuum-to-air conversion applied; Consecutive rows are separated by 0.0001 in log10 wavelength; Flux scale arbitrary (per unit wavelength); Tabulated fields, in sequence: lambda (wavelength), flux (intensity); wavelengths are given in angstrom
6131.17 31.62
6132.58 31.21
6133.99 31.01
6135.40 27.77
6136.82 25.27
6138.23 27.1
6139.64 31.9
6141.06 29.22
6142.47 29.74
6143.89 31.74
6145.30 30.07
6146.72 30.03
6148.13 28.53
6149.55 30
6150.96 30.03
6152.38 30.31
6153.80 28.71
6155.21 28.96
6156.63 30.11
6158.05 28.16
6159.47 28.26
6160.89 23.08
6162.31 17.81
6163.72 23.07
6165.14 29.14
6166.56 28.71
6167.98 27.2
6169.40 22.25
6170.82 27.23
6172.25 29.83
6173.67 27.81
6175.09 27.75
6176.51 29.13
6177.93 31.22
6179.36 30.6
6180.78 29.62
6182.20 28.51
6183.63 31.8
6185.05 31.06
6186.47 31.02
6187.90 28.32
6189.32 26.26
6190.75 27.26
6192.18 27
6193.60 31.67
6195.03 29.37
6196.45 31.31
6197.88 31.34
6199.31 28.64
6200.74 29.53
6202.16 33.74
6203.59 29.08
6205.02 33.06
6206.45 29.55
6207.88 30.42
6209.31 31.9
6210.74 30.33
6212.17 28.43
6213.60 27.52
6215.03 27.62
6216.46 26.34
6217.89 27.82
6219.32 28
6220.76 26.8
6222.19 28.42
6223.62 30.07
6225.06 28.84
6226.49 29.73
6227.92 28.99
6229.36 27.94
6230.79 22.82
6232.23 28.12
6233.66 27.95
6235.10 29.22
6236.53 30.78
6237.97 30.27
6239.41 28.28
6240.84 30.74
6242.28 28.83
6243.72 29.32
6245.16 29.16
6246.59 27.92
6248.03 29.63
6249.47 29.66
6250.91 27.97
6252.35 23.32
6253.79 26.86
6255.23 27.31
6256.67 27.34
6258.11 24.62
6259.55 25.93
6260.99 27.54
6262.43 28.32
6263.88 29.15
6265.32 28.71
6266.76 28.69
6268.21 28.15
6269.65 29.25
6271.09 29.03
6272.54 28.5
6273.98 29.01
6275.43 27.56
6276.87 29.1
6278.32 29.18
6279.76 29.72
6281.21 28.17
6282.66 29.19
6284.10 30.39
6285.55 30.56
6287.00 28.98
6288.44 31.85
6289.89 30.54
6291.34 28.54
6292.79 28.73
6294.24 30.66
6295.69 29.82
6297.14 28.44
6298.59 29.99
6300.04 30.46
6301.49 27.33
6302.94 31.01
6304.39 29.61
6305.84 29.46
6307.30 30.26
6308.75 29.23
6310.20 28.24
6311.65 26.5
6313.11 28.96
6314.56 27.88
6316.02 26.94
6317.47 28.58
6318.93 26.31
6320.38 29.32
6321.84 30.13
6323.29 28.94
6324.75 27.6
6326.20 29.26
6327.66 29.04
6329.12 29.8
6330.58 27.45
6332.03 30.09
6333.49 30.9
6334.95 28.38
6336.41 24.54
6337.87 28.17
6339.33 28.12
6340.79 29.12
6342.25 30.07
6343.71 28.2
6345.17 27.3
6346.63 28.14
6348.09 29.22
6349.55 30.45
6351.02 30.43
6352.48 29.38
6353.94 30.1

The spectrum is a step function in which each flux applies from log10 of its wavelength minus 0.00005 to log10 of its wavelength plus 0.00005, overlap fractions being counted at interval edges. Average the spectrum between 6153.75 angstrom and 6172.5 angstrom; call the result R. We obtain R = 26.5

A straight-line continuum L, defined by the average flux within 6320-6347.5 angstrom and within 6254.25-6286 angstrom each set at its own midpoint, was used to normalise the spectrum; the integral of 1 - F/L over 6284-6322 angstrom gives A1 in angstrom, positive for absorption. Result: -0.86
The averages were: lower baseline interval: 28.4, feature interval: 29.2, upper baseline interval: 28.7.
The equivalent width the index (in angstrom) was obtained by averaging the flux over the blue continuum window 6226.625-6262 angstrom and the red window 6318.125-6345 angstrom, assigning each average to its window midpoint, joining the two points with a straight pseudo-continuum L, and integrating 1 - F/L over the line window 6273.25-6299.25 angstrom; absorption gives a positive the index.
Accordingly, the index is -1.1 angstrom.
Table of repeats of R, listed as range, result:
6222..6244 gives 28.8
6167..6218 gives 29.2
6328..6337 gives 28.6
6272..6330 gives 29.1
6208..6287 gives 28.4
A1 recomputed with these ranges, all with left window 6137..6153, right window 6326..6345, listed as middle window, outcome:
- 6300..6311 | -0.2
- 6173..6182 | 0.1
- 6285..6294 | -0.3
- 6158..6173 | 1.9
